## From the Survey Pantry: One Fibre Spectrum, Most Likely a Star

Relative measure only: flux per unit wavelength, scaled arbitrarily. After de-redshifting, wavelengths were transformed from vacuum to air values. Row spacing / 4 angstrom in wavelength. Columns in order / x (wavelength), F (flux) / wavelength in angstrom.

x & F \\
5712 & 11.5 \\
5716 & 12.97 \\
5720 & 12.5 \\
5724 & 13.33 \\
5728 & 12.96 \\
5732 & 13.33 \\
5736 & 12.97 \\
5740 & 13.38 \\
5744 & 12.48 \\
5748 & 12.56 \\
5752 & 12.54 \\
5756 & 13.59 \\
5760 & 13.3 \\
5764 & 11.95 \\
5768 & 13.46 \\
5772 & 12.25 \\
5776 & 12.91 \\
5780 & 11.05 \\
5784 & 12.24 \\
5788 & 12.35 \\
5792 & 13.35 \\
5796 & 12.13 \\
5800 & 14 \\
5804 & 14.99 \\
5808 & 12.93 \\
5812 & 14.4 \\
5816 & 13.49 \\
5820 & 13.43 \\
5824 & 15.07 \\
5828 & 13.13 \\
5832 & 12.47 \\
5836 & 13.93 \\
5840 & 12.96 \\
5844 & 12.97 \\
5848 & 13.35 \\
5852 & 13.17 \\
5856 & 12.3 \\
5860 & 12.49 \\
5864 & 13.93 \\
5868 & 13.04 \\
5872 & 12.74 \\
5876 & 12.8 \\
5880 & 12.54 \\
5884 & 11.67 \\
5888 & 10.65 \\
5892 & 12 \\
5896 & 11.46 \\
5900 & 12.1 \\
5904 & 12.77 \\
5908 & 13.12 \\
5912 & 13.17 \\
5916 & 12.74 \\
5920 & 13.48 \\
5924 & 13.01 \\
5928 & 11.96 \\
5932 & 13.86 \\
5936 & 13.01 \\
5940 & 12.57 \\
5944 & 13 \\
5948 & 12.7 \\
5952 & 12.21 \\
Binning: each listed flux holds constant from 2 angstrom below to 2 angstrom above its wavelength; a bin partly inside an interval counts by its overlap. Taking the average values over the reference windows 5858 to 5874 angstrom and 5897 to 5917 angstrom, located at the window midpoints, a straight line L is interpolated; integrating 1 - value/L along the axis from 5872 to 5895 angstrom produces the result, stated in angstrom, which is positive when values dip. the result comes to 1.7 angstrom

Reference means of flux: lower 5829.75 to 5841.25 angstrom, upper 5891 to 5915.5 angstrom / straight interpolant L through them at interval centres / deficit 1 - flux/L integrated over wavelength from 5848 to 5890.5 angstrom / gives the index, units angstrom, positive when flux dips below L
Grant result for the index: 0.8 angstrom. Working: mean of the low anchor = 13.1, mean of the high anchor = 12.5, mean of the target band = 12.6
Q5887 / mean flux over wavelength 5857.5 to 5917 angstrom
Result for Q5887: 12.5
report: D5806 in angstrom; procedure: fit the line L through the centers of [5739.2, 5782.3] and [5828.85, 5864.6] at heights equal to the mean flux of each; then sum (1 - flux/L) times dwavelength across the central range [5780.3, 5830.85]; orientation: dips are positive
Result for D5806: -2.0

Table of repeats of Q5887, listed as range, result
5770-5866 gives 13.1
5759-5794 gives 12.5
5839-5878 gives 13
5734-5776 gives 12.9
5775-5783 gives 11.9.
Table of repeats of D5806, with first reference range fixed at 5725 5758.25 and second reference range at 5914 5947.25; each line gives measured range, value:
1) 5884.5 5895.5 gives 1.33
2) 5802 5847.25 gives -2.23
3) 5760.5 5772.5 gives 0.28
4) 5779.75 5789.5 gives 0.73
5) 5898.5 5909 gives 0.25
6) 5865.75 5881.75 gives 0.19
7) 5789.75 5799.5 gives 0.04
